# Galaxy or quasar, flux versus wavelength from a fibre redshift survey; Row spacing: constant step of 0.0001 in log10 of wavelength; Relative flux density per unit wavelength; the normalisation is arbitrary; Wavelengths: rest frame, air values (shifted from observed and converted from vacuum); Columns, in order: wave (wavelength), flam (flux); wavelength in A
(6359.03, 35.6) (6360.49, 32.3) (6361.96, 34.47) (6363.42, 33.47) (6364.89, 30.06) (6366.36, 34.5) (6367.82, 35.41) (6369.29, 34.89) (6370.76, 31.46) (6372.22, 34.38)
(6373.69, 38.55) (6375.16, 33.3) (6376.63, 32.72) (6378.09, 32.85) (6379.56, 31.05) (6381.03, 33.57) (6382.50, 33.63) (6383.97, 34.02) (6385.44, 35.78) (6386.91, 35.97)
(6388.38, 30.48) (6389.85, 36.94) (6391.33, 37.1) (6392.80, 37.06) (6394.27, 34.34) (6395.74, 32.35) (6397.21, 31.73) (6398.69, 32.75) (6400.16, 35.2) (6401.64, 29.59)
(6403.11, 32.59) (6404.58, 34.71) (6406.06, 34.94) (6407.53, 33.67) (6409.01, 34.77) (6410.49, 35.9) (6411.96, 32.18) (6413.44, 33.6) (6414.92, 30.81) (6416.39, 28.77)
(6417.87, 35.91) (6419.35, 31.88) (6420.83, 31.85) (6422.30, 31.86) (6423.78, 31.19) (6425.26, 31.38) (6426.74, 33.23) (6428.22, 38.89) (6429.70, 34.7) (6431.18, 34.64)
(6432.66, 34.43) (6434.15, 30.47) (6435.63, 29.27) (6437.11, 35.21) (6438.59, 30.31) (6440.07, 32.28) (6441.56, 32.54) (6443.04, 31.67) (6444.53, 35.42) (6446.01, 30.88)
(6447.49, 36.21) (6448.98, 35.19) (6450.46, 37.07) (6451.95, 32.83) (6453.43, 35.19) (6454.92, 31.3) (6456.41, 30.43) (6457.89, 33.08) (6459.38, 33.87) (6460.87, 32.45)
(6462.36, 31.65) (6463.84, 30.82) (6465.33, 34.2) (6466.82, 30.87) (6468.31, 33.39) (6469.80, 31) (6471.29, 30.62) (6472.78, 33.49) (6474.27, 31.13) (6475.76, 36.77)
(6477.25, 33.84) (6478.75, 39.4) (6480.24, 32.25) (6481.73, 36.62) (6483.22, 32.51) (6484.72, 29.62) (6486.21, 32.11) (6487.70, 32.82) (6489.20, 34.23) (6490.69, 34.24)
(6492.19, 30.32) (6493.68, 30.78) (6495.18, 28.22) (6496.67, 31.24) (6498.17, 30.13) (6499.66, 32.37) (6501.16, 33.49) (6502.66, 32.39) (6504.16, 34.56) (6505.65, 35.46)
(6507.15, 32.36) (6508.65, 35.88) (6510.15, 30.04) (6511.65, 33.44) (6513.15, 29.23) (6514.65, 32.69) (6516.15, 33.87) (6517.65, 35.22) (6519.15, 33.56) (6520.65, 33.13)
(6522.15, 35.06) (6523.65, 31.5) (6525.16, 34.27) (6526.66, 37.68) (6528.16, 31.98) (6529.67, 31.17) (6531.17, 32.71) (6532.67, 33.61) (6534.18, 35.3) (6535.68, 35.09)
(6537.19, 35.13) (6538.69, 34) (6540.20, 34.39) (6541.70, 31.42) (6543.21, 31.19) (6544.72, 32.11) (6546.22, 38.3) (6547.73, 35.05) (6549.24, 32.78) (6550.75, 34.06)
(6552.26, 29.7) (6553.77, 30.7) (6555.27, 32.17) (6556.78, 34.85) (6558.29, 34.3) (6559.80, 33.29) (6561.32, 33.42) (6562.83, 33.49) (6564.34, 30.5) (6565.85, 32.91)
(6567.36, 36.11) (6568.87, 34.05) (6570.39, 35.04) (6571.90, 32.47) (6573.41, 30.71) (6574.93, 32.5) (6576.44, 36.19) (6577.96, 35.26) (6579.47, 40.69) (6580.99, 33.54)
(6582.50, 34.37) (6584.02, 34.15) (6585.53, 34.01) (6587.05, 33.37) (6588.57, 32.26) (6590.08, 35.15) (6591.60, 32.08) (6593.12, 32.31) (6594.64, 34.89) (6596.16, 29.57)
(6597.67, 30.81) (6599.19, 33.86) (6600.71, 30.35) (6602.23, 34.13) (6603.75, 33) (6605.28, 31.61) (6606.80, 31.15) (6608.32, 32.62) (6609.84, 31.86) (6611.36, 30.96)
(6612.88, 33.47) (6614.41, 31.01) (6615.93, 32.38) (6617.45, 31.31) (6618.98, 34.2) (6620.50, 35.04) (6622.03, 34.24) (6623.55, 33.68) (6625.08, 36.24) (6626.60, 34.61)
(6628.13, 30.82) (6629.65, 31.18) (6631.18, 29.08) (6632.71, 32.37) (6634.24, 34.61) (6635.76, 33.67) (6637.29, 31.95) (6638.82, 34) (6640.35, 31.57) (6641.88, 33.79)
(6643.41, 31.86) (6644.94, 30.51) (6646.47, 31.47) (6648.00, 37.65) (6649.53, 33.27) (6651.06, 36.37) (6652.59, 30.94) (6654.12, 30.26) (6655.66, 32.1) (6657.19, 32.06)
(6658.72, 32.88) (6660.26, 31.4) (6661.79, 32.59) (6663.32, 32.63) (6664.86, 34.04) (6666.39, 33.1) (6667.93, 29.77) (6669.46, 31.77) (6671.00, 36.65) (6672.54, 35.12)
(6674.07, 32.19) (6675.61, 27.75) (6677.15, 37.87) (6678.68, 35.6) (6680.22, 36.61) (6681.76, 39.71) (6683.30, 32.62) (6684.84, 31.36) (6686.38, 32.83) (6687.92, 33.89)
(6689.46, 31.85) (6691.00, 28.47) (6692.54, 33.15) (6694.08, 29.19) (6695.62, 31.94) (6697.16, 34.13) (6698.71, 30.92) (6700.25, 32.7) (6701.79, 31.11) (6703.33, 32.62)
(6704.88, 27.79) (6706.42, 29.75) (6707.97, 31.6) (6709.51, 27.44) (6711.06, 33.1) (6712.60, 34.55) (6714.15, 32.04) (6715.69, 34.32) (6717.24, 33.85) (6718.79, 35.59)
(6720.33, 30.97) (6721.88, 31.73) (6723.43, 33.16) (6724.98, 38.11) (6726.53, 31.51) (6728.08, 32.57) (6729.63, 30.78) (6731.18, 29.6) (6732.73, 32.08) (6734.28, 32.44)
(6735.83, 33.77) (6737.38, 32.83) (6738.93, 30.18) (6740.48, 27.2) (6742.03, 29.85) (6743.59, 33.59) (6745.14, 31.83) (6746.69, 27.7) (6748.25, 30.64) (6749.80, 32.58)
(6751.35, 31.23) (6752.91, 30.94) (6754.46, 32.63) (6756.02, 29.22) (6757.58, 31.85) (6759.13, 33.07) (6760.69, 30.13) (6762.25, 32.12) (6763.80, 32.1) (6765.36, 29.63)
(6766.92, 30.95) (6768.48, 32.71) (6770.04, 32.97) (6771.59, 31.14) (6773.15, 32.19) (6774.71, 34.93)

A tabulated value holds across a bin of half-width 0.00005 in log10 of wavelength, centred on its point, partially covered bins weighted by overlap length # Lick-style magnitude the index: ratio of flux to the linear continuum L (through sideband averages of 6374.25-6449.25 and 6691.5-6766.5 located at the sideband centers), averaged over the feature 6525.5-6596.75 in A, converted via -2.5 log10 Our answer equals -0.03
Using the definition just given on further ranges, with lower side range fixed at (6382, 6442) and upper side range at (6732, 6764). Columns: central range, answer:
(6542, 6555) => -0.01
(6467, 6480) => -0.02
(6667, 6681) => -0.06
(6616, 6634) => -0.03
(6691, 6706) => 0.01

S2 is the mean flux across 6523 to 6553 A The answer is 33.6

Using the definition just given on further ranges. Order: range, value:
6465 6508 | 32.8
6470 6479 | 33.7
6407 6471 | 32.9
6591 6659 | 32.6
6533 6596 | 33.7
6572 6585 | 34.6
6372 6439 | 33.5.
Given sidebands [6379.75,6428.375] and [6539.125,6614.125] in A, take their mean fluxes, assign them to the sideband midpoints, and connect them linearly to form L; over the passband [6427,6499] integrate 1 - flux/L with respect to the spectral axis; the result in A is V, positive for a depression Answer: 1.0 A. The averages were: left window 33.5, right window 33.2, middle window 32.9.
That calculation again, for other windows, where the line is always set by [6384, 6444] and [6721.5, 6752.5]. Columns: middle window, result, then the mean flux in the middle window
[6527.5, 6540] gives -0.4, 33.7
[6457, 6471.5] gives 0.4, 32.2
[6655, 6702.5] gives -1.3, 32.8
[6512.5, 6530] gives -0.3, 33.3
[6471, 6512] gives 0.1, 32.9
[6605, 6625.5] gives -0.3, 32.8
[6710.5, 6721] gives -0.6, 33.5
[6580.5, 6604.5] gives -0.4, 33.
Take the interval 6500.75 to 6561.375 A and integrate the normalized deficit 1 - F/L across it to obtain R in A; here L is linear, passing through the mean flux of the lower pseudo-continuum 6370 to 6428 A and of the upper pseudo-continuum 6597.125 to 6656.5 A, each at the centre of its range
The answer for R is -0.8 A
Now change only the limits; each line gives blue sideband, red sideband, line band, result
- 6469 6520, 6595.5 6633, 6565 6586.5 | -1.2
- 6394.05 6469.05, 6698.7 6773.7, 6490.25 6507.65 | 0.3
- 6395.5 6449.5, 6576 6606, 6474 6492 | -0.3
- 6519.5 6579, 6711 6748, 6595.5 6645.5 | 0.8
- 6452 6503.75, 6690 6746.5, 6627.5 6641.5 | -0.1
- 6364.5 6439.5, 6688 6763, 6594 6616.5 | 0.2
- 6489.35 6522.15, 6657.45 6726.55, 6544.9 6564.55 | -0.4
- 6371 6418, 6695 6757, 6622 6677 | -0.9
